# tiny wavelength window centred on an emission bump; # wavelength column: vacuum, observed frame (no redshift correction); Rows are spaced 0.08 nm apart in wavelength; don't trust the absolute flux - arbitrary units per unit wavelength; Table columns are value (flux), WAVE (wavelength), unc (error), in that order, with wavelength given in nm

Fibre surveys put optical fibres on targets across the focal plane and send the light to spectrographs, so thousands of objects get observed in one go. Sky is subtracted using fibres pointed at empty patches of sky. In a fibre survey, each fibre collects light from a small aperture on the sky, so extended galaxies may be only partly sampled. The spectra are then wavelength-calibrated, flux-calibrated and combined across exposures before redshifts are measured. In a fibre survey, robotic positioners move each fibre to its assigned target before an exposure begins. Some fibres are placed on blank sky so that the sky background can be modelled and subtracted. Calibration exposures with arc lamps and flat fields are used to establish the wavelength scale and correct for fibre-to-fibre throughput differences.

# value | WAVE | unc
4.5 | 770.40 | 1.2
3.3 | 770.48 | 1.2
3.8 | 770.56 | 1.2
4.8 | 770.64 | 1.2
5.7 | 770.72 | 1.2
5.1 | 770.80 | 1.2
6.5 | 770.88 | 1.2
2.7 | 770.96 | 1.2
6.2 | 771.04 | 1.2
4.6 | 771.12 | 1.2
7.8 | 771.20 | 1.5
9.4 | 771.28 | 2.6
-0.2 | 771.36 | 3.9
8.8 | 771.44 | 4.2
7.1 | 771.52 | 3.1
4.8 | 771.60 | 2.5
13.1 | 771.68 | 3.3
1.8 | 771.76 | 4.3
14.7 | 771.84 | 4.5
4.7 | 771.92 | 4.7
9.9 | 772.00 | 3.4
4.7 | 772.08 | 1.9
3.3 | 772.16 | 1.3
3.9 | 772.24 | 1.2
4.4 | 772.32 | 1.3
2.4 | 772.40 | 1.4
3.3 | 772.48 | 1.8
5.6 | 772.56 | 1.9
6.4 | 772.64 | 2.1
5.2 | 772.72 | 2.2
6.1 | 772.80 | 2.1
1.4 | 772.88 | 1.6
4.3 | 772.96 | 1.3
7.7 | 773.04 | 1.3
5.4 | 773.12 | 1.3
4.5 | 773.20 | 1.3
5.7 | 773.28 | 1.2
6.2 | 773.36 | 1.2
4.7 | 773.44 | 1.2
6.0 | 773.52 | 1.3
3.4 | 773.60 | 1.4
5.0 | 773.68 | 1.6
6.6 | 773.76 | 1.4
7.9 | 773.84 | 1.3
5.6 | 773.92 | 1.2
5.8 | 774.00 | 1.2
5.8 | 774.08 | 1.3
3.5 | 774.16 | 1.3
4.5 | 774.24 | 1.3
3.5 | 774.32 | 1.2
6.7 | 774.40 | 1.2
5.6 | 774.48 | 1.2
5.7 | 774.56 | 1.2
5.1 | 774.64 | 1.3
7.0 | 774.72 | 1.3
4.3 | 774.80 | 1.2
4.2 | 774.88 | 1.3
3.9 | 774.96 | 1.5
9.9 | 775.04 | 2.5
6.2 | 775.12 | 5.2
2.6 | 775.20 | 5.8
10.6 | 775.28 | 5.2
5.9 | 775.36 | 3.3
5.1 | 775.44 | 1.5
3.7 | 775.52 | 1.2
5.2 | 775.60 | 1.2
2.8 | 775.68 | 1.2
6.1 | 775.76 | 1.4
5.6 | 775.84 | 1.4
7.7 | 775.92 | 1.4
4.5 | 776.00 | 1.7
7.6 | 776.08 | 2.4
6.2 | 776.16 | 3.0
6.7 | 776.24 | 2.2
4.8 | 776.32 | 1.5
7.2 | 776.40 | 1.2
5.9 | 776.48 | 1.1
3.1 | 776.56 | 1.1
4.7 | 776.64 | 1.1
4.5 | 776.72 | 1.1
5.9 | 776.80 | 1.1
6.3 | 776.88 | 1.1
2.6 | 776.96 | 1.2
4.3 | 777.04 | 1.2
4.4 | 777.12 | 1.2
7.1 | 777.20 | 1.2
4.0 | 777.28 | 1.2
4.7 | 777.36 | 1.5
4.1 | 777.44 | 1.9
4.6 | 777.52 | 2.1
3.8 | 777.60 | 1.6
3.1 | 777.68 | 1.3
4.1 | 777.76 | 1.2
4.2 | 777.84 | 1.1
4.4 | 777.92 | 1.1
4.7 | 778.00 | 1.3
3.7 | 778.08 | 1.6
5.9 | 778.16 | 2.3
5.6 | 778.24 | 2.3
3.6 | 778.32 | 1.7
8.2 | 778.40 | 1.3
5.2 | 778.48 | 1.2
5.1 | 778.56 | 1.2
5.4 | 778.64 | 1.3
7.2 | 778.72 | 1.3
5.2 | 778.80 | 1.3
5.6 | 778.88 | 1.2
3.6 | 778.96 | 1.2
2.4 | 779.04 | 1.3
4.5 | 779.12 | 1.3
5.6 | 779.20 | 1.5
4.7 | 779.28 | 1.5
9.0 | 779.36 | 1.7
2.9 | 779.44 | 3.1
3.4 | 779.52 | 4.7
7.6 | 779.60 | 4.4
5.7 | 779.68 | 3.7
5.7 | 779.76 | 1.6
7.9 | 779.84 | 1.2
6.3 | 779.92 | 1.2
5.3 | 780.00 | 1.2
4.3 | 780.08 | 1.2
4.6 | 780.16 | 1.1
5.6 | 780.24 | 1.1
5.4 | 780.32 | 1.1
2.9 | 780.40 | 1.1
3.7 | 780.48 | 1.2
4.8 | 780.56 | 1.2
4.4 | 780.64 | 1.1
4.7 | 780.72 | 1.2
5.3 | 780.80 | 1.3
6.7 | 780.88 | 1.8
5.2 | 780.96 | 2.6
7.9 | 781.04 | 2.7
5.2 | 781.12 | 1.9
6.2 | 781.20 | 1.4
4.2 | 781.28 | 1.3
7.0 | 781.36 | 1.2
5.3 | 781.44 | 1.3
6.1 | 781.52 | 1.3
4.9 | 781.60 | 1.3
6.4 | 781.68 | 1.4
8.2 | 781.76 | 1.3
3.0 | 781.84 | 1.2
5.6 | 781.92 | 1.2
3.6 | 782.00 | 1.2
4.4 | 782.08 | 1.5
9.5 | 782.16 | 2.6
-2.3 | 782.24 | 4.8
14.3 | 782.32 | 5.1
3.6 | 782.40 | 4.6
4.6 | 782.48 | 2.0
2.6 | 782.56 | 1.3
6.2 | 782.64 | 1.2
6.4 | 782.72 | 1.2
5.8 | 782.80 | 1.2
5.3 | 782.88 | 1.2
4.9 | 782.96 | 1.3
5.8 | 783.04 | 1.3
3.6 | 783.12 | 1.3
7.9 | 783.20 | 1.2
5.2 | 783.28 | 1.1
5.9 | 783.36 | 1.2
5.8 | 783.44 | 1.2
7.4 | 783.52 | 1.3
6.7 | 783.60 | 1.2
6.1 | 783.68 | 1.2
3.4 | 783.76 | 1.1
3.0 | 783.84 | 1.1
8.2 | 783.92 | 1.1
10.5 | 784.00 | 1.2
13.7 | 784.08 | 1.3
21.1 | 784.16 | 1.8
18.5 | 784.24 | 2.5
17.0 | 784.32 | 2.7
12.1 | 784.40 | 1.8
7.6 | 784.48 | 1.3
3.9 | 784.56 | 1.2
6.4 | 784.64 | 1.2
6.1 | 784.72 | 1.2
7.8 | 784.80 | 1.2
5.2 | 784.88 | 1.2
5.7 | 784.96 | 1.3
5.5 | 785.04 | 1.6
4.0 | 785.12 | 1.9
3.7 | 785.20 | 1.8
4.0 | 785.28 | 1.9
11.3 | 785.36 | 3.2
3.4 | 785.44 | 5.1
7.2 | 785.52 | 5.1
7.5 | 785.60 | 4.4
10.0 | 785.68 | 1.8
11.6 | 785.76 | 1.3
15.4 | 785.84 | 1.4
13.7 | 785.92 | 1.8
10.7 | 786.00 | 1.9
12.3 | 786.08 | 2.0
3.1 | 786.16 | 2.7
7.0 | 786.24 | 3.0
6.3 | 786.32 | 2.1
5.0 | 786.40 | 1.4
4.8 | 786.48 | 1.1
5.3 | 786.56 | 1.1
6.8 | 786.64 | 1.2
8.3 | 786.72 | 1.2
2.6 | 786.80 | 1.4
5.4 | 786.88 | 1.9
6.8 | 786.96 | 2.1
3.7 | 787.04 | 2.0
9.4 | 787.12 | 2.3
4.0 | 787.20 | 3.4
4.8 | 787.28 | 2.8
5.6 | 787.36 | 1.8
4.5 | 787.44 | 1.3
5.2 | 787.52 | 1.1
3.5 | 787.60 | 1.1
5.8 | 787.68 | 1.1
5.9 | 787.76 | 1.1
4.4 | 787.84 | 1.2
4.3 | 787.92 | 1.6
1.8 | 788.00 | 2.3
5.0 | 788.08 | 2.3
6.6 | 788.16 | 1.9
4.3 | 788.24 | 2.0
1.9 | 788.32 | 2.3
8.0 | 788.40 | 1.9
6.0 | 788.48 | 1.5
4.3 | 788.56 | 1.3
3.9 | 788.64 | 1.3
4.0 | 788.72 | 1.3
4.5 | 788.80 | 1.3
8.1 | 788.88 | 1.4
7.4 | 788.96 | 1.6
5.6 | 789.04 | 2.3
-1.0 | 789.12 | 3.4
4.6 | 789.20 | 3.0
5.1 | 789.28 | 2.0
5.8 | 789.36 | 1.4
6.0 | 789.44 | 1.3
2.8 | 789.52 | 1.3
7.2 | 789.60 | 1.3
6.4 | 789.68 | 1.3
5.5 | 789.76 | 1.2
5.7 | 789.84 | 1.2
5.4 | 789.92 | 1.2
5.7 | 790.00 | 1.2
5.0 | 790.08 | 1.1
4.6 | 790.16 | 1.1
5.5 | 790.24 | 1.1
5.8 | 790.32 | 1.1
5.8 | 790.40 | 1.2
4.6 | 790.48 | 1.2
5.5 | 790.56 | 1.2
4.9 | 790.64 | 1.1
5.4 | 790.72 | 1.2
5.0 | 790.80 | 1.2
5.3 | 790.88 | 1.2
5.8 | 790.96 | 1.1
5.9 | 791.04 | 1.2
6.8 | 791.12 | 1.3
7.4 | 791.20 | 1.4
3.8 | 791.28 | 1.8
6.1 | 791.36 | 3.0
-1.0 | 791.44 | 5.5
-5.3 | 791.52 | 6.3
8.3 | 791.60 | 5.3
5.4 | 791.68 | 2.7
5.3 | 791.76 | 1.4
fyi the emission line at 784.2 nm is [S II] 6716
